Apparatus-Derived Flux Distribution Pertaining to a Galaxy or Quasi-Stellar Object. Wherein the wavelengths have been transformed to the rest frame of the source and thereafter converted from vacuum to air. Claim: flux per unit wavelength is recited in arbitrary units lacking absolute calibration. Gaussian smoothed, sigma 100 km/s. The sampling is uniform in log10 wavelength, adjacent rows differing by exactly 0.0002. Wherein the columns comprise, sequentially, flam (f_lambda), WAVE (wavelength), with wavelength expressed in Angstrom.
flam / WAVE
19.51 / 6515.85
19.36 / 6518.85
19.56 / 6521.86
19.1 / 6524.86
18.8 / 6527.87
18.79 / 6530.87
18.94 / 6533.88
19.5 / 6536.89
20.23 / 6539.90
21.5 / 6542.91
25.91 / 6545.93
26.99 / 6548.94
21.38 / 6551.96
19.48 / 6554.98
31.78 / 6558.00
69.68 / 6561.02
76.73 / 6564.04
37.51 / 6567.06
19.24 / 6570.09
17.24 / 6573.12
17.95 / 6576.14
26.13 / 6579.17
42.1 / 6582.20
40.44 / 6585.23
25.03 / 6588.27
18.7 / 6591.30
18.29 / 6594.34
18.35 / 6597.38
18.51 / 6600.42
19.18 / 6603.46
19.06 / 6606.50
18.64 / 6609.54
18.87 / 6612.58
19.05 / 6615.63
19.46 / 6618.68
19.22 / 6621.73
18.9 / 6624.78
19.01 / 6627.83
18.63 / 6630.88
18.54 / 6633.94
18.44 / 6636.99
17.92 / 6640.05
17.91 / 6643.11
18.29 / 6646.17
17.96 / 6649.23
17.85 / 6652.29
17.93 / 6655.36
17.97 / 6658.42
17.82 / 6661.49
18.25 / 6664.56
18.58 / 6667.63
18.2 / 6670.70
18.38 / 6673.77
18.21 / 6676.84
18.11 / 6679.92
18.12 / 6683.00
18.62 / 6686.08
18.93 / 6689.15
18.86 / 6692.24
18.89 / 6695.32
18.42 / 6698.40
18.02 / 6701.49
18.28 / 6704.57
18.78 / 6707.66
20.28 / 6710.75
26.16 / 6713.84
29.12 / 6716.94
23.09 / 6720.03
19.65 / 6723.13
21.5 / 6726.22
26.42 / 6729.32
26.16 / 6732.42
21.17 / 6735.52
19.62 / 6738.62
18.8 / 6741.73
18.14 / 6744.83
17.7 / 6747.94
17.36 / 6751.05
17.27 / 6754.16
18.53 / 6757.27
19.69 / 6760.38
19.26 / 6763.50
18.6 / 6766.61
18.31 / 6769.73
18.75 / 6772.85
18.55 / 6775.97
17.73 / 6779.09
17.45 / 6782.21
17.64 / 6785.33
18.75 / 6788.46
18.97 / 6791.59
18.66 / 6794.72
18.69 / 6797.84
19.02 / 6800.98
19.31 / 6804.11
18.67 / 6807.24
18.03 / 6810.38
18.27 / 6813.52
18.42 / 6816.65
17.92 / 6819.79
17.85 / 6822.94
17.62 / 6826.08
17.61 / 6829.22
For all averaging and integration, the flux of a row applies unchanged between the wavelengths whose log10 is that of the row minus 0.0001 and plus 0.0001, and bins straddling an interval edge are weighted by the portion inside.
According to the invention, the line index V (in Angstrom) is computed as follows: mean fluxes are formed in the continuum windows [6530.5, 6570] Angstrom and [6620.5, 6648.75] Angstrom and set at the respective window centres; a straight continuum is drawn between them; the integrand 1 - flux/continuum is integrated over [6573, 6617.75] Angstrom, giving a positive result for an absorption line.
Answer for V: 3.7 Angstrom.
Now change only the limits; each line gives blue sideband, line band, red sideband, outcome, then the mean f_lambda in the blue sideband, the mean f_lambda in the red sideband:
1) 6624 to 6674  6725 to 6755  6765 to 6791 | -3.6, 18.3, 18.3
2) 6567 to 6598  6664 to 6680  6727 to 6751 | 3.1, 25.2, 20.9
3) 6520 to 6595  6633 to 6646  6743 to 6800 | 3.2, 27.7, 18.3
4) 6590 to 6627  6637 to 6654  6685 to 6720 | 1.3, 18.9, 20.5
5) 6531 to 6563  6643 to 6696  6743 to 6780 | 9.8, 27.9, 18.3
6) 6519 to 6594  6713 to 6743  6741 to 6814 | -3.8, 27.7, 18.4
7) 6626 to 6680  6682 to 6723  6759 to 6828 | -4.8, 18.2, 18.5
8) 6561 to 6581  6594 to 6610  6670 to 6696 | 6.3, 35.5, 18.5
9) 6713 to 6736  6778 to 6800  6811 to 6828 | 1.9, 24.2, 18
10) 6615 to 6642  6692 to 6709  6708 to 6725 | 3.0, 18.8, 23.3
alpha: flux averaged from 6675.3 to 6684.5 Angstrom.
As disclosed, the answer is 18.1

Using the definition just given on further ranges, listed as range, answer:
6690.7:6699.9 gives 18.7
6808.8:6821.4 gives 18.1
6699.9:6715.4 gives 20.3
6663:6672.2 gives 18.3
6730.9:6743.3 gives 21.4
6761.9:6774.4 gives 18.7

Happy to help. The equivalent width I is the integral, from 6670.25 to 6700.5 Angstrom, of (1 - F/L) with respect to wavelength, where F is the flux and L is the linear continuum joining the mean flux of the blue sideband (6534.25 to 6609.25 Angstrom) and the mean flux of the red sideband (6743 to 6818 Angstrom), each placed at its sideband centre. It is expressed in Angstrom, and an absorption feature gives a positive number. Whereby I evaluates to 5.5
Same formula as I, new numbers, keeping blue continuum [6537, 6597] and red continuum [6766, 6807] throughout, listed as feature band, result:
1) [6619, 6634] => 4.4 Angstrom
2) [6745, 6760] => 1.7 Angstrom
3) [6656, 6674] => 4.8 Angstrom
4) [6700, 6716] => 1.3 Angstrom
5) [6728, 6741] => -1.1 Angstrom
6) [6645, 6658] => 3.8 Angstrom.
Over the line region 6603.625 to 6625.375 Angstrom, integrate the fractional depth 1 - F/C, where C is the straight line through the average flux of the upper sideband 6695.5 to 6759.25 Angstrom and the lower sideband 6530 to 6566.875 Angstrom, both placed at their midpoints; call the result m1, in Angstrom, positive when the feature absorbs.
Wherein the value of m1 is 6.6 Angstrom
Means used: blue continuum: 31.4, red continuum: 20.7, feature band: 19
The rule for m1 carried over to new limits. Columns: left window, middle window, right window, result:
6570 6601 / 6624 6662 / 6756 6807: 7.3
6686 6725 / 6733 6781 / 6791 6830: 1.9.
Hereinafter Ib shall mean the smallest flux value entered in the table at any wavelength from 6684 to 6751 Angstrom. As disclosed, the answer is 17.7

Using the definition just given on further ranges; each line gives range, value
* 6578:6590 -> 25.03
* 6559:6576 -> 17.24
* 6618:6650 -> 17.91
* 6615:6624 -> 19.05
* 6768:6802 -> 17.45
